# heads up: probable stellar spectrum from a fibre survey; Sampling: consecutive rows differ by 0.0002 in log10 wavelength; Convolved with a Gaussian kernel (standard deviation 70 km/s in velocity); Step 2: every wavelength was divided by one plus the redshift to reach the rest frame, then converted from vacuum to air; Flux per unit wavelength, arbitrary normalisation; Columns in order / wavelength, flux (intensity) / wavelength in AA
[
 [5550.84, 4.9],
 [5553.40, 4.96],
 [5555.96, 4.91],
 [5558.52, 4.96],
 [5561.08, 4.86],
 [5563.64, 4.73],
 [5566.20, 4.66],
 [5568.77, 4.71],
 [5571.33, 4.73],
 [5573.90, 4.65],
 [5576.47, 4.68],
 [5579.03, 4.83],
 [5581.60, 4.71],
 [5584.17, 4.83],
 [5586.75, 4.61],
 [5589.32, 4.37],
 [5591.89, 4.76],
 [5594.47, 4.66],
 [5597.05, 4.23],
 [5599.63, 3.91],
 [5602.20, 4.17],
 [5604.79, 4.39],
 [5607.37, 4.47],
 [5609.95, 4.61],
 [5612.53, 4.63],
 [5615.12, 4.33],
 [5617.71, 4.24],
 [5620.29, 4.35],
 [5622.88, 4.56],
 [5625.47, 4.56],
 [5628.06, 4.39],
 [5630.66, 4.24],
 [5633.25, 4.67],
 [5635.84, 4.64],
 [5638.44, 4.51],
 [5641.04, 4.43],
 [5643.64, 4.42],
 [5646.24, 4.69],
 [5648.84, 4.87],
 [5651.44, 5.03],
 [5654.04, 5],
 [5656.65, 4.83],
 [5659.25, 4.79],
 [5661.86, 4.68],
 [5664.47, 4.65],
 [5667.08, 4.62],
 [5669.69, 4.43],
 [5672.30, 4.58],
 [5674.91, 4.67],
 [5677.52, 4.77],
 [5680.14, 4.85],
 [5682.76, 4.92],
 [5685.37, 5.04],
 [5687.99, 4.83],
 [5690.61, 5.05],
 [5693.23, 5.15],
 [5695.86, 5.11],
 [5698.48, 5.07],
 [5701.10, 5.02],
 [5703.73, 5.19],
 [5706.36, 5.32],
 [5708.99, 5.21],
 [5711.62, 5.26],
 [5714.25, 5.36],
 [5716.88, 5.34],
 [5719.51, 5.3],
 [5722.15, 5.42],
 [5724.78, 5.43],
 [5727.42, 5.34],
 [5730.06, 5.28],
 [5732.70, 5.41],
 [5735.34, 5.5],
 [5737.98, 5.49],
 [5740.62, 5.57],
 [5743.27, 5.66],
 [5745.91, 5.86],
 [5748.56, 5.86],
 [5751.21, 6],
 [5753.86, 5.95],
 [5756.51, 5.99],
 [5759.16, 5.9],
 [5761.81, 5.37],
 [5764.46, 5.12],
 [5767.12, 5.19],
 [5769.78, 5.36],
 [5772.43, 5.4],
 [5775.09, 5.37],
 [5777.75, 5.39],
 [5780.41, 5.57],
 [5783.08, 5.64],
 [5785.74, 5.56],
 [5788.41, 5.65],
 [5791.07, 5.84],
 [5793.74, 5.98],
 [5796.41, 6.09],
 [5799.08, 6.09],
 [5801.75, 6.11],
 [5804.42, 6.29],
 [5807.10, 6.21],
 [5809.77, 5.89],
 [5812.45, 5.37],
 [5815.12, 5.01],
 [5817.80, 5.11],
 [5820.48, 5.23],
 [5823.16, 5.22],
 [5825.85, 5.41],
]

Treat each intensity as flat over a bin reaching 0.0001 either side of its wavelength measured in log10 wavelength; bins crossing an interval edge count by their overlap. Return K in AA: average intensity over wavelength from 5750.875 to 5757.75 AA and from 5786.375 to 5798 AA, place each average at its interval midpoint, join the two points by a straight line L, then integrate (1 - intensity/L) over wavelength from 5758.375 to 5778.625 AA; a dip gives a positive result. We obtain 1.9 AA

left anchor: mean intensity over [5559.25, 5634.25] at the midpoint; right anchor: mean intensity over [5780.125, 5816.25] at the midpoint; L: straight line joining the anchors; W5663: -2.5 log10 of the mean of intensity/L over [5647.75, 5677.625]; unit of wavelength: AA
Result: 0.05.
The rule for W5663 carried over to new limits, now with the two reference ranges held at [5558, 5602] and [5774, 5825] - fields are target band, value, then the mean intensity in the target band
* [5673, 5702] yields 0.040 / 4.95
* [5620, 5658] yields 0.065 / 4.62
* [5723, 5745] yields -0.023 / 5.47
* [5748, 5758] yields -0.098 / 5.96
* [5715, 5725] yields -0.017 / 5.37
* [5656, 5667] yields 0.065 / 4.72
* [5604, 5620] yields 0.078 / 4.44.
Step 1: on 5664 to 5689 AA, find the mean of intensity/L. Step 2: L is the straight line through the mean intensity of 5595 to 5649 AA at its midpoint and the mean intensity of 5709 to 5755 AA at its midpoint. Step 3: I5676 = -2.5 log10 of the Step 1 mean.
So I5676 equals 0.05 mag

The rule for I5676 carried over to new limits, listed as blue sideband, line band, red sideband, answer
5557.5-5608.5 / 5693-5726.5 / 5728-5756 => 0.04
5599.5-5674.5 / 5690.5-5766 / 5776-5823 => -0.05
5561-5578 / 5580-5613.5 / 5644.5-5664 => 0.06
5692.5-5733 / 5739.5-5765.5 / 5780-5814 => -0.04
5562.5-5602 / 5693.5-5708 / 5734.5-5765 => 0.05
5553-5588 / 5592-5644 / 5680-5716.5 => 0.11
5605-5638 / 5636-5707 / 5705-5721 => 0.02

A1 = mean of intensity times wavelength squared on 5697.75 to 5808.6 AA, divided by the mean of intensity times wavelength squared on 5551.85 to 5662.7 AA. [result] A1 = 1.3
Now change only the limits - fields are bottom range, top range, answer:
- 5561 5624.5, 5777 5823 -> 1.35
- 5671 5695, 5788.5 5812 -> 1.28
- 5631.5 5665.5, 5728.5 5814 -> 1.26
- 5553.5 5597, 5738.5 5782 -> 1.27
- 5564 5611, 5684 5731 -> 1.19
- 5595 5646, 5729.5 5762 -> 1.35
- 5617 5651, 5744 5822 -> 1.32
